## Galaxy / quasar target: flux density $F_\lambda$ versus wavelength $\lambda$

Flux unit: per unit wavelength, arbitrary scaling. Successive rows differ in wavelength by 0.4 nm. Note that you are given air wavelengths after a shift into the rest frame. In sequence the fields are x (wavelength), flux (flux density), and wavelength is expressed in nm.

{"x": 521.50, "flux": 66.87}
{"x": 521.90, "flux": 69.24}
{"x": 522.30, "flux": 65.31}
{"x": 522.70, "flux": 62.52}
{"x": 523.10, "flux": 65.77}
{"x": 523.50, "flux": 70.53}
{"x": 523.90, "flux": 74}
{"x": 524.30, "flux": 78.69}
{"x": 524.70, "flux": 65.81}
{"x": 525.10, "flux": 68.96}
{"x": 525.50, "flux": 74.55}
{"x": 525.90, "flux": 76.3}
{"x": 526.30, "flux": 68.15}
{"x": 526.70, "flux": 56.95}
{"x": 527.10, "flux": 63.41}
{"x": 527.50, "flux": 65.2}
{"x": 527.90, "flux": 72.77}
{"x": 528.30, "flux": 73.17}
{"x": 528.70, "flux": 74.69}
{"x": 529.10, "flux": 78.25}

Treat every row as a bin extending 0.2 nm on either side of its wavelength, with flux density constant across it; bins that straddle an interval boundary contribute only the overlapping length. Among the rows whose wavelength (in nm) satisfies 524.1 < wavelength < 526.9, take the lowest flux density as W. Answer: 56.95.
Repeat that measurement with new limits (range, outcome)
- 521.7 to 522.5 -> 65.31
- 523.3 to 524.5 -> 70.53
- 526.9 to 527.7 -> 63.41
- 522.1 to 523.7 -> 62.52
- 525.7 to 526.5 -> 68.15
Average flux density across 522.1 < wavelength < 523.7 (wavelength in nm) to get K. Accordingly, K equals 66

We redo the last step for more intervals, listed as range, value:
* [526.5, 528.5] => 66.3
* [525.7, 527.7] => 66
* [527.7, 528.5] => 73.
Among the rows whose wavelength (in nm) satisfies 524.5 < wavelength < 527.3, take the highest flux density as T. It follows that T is 76.3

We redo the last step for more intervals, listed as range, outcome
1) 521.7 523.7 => 70.53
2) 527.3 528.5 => 73.17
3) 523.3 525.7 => 78.69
